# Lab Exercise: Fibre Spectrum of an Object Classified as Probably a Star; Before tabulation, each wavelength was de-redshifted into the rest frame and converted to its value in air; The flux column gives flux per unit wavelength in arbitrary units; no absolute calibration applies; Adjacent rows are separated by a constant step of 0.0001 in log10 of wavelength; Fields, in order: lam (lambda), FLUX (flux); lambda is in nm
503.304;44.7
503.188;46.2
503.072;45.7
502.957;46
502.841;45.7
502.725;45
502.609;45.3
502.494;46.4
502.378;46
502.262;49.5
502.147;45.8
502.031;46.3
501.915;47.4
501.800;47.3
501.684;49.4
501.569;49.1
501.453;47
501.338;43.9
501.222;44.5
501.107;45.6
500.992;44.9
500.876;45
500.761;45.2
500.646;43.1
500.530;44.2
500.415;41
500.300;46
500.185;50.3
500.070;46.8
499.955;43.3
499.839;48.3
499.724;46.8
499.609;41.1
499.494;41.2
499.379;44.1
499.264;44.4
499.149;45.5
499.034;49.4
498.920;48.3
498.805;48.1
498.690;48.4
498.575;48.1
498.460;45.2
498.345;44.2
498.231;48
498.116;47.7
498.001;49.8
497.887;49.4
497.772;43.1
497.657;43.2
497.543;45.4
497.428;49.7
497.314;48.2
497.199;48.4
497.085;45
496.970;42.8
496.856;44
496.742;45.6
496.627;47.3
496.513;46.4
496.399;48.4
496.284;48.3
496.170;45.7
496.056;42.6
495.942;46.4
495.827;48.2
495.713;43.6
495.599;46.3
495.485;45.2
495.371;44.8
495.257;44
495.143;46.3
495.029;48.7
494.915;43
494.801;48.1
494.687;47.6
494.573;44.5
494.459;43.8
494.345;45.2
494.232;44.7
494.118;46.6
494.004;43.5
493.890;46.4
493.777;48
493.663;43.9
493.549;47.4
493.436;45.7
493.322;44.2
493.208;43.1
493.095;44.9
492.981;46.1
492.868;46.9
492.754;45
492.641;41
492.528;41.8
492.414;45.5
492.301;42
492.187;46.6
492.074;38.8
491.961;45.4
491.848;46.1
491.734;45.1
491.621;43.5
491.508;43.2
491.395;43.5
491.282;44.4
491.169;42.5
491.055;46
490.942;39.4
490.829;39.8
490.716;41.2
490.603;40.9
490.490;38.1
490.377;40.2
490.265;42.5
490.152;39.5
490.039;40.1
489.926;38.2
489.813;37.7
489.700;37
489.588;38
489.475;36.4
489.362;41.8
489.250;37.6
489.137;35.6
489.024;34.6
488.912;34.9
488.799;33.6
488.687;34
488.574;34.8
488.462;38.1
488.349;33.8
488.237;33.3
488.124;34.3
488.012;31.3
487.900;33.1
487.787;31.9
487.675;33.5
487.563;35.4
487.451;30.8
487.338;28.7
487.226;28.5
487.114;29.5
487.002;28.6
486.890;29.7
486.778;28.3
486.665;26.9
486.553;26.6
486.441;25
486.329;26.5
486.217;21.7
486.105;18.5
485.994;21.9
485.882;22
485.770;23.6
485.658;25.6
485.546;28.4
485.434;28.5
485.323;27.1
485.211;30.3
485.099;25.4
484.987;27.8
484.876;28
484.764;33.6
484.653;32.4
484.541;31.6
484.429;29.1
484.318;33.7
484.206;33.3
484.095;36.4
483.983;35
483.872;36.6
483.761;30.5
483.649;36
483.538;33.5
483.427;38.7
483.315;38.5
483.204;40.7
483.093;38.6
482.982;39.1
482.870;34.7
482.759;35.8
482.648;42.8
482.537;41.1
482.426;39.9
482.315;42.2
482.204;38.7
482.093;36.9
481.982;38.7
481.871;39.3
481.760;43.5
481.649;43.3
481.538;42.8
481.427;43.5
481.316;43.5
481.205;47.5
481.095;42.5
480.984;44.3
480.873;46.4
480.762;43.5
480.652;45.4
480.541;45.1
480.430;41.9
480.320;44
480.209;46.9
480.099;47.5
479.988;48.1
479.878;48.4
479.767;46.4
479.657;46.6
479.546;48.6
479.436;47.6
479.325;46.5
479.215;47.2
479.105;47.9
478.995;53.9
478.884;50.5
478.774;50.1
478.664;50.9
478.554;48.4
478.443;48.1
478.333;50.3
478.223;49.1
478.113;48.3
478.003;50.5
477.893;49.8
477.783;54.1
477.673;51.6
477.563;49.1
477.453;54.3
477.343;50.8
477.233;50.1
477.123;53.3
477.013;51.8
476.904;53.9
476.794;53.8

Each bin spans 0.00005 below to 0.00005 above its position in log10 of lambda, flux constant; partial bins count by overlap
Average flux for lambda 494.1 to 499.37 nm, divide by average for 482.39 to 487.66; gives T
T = 1.5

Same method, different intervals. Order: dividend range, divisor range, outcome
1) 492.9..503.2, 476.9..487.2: 1.16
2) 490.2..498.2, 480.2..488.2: 1.30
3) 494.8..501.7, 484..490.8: 1.43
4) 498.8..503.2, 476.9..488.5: 1.18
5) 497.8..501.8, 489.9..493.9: 1.07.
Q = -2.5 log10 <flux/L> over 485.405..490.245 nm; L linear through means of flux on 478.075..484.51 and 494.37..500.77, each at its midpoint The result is 0.36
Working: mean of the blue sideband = 42.7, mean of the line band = 31.7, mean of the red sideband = 45.9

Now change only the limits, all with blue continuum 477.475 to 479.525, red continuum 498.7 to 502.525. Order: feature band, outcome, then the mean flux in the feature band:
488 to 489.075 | 0.362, 34.4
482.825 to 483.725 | 0.293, 37.3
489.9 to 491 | 0.189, 40.1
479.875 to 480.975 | 0.088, 45.5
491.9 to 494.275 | 0.061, 44.6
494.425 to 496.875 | 0.021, 45.9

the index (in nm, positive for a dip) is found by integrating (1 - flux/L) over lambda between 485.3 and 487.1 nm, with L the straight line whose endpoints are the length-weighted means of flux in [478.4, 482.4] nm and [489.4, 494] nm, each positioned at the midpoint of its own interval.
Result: 0.75 nm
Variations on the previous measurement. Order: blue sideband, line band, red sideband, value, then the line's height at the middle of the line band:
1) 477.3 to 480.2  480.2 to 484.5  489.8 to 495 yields 0.73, 47.8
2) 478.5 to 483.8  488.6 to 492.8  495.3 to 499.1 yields 0.44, 45.2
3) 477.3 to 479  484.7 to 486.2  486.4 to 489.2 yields 0.43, 36.4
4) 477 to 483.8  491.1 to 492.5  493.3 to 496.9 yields 0.05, 45.6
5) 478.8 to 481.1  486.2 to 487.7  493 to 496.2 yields 0.57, 46.1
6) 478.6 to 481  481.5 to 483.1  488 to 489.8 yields 0.15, 44.1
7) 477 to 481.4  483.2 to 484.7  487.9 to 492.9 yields 0.34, 44.6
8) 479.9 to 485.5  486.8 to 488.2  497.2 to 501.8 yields 0.32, 40.5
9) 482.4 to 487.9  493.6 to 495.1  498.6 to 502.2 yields -0.21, 40.1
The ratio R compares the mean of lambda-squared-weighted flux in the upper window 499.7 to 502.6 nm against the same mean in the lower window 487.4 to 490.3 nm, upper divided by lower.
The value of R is 1.35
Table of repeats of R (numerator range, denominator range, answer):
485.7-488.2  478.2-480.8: 0.61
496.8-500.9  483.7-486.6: 1.71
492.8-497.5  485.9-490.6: 1.43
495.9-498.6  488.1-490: 1.33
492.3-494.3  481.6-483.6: 1.20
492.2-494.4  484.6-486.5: 1.76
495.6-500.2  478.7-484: 1.16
